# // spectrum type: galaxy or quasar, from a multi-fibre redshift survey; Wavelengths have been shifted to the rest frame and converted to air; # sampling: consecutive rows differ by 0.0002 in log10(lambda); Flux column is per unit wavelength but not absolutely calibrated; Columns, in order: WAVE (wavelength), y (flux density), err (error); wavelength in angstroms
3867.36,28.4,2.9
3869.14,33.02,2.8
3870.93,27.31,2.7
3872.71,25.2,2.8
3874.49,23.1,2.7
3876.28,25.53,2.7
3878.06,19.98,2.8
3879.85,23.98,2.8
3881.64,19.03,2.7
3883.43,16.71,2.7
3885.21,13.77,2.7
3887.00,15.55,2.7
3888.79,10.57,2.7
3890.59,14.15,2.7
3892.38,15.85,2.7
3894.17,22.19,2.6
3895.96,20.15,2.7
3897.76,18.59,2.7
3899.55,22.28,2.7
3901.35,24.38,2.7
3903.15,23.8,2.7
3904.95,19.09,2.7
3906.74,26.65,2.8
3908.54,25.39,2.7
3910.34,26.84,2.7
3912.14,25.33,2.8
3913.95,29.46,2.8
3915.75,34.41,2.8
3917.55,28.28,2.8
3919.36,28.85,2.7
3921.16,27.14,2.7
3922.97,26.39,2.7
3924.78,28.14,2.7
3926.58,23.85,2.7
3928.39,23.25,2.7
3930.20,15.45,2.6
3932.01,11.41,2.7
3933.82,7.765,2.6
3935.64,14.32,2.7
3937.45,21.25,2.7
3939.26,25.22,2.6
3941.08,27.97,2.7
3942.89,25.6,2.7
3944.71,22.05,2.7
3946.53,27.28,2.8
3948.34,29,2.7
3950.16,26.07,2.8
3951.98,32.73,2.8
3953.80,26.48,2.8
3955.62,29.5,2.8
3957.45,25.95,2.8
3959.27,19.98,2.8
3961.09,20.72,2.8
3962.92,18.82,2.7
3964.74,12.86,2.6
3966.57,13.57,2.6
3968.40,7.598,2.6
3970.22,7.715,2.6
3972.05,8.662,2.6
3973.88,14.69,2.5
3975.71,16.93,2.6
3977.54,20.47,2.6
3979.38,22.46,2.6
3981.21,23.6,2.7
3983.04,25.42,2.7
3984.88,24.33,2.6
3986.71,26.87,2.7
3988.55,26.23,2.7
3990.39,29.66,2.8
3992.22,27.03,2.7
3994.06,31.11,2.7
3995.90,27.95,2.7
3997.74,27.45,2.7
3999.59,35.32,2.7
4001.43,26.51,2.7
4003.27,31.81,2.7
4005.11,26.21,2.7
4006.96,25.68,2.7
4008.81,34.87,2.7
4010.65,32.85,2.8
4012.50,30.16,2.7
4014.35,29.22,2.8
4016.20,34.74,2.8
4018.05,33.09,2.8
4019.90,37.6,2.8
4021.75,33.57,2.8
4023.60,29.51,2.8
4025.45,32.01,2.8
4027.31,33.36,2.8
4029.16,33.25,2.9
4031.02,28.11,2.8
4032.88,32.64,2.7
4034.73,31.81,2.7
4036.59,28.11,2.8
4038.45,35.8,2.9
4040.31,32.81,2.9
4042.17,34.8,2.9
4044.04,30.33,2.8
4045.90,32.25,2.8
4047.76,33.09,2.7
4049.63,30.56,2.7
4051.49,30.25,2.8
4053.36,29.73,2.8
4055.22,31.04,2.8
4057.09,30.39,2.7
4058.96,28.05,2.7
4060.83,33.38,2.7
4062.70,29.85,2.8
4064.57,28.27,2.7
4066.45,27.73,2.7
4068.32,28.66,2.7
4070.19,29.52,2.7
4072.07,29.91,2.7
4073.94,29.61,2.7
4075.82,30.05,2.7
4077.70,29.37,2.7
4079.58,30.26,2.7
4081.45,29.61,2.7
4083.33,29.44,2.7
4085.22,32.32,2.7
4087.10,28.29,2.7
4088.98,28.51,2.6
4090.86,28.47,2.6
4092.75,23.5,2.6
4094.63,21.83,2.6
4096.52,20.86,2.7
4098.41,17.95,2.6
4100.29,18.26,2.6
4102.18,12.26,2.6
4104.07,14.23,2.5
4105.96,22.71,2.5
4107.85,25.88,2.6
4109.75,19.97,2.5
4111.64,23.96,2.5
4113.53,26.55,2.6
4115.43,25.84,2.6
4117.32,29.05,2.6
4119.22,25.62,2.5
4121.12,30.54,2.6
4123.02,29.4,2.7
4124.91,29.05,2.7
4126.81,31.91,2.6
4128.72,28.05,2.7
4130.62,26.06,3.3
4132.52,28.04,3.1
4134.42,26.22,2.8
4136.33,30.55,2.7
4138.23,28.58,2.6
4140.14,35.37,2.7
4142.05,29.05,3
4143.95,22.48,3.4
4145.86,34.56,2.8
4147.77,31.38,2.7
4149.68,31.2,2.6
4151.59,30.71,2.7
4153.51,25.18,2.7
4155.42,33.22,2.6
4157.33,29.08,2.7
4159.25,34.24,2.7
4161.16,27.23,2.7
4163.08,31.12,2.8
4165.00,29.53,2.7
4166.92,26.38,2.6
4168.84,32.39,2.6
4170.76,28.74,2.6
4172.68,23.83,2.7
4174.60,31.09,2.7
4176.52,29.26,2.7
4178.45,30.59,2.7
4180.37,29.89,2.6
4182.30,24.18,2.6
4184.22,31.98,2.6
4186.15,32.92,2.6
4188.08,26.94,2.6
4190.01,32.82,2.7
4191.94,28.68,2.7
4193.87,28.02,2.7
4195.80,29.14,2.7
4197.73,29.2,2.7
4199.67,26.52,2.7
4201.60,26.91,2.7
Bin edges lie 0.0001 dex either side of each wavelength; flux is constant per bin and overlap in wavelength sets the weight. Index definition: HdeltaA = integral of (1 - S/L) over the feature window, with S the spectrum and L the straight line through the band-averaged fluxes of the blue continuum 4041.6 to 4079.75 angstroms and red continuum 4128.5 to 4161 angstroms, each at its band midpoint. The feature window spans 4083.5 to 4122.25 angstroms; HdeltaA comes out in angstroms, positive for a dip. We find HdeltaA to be 7.75 angstroms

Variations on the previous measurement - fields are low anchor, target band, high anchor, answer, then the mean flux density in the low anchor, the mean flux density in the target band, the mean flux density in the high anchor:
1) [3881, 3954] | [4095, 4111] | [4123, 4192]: 5.0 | 22.5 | 19.2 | 29.5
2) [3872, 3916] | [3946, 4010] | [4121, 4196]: 0.7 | 21.5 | 23.8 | 29.5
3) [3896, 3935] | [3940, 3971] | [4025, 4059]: 4.6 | 23.5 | 22.1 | 31.6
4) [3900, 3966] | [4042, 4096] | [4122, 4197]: -4.5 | 23.9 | 29.5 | 29.5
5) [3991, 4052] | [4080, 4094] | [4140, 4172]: 1.0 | 31.3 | 28.5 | 29.9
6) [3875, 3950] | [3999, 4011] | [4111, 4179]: -2.6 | 22.2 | 30.2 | 29.1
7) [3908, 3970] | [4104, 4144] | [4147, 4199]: 1.5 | 23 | 27.2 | 29.6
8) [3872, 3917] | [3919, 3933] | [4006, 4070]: 0.6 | 21.7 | 22.7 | 31.4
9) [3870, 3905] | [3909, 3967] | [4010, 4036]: 1.6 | 20.1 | 23.7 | 32.2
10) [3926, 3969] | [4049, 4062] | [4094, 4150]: -3.4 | 21.3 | 30.5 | 25.9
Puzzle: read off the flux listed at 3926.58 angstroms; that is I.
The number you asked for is 23.85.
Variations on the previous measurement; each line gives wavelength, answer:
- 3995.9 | 27.95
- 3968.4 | 7.598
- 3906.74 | 26.65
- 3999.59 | 35.32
